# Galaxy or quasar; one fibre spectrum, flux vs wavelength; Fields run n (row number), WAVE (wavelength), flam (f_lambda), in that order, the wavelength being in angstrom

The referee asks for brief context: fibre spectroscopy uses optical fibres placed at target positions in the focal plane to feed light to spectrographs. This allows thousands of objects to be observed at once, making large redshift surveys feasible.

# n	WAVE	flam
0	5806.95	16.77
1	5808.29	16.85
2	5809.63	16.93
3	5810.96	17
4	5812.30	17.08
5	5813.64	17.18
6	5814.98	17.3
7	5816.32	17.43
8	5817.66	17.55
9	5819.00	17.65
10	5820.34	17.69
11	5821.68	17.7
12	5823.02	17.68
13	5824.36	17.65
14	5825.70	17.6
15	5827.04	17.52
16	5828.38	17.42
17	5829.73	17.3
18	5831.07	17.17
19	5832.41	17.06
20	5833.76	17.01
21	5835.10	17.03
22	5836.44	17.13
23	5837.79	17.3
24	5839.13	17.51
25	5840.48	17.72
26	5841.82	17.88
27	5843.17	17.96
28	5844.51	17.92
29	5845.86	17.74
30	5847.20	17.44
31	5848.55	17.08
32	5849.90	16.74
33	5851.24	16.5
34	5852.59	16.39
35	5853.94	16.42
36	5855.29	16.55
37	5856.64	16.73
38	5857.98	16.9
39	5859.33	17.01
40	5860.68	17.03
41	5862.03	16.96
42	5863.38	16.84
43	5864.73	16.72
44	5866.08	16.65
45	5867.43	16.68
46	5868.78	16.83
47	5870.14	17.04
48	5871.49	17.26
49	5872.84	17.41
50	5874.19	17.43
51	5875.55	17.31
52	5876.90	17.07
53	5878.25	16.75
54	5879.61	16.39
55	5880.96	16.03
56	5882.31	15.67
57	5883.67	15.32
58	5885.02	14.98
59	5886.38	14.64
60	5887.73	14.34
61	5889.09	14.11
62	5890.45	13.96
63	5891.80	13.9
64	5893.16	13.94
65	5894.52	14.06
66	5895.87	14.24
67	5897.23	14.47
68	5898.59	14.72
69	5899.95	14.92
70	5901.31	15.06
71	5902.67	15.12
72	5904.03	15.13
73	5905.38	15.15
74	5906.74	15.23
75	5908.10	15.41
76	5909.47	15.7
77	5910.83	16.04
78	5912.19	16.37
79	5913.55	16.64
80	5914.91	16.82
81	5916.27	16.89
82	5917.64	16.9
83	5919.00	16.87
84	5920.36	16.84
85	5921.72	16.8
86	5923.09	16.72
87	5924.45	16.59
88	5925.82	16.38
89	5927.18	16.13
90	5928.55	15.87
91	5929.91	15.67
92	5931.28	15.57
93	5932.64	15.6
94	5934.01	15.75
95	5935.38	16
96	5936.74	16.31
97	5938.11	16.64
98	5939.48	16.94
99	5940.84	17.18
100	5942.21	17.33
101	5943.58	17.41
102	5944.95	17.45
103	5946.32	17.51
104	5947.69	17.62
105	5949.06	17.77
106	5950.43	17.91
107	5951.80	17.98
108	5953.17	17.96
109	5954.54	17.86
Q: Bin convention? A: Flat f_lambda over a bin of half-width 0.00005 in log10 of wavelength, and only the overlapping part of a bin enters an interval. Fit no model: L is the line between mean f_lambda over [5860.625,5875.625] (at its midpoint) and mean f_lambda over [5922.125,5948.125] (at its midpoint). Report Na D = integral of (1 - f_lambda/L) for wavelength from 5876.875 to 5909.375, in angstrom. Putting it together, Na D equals 3.5 angstrom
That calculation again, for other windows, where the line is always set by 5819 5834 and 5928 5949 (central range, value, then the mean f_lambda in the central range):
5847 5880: 0.6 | 16.9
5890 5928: 2.8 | 15.6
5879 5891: 1.4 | 15.1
